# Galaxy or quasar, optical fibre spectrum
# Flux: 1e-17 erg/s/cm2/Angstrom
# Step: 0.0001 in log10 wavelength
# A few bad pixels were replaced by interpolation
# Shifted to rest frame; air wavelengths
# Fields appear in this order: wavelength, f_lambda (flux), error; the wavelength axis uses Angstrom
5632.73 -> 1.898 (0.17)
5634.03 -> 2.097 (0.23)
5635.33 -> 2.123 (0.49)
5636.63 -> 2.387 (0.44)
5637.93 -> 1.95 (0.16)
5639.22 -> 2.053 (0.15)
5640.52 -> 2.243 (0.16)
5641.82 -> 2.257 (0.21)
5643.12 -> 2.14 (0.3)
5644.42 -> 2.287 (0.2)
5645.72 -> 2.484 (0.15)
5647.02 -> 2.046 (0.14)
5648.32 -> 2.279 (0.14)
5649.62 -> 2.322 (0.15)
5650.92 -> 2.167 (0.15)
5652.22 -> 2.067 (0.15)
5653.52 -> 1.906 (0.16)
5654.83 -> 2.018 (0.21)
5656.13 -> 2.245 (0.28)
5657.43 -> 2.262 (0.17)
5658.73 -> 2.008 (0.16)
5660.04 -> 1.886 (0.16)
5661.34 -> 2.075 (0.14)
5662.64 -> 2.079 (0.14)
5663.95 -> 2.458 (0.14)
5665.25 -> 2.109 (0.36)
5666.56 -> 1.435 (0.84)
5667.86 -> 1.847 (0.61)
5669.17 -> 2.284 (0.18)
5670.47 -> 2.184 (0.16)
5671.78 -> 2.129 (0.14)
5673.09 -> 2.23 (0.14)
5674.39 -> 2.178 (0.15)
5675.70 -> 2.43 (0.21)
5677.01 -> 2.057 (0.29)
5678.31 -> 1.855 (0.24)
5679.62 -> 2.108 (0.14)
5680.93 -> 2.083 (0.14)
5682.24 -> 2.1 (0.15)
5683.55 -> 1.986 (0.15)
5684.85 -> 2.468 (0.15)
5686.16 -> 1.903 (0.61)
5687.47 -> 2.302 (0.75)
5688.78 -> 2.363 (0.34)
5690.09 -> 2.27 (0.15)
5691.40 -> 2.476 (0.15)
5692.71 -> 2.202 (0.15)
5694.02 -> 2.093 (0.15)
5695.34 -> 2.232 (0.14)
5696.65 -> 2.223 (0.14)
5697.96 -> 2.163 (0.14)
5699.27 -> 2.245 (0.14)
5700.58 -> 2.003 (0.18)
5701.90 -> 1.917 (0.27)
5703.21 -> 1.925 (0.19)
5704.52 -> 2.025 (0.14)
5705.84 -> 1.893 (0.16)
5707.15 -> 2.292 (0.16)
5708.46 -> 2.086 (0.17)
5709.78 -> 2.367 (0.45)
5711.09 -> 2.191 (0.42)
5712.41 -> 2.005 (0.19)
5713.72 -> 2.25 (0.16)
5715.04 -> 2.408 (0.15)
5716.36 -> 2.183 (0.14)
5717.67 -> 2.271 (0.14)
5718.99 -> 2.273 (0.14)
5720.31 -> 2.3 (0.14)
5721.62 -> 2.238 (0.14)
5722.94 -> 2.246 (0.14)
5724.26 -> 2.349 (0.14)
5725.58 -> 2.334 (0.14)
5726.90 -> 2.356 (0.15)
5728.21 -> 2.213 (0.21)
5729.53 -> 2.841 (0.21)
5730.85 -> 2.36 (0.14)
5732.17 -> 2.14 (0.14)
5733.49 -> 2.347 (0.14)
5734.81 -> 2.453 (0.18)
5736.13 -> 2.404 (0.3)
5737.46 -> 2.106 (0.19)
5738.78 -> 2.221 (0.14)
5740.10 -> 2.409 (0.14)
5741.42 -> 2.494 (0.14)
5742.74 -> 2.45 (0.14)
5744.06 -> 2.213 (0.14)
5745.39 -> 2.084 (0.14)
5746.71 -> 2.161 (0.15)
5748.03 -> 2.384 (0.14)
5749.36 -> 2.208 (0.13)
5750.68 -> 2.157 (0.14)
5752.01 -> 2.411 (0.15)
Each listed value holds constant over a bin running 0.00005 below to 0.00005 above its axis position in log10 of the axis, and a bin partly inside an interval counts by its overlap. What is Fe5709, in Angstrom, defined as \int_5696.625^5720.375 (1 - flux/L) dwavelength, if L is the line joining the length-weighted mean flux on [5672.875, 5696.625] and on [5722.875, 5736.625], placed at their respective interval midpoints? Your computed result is 1.4 Angstrom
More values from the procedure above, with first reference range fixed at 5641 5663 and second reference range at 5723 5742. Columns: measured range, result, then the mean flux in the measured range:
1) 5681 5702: 0.6 Angstrom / 2.19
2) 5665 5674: 0.7 Angstrom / 2.03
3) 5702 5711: 0.8 Angstrom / 2.09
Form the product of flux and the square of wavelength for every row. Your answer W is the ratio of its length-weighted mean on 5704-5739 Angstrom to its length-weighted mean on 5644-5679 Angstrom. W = 1.1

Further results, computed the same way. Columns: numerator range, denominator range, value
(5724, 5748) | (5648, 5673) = 1.14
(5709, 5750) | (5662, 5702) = 1.09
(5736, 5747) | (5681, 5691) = 1.06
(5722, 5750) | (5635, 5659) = 1.10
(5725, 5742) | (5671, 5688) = 1.12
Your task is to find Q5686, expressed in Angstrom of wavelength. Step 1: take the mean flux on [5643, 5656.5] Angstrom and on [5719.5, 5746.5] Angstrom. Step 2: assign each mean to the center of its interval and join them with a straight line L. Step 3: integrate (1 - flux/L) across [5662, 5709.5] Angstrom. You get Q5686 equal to 2.3 Angstrom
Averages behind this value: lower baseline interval 2.18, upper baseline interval 2.32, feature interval 2.13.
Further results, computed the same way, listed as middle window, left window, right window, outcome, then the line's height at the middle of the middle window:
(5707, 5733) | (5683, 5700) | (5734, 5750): -0.2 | 2.27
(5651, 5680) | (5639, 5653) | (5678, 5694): 1.5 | 2.2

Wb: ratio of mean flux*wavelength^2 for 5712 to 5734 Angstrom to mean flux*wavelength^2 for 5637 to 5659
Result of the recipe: 1.1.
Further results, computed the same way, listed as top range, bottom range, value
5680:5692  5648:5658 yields 1.04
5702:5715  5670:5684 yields 1.01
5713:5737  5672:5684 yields 1.12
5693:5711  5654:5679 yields 1.02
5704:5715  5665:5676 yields 1.05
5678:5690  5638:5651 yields 0.98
